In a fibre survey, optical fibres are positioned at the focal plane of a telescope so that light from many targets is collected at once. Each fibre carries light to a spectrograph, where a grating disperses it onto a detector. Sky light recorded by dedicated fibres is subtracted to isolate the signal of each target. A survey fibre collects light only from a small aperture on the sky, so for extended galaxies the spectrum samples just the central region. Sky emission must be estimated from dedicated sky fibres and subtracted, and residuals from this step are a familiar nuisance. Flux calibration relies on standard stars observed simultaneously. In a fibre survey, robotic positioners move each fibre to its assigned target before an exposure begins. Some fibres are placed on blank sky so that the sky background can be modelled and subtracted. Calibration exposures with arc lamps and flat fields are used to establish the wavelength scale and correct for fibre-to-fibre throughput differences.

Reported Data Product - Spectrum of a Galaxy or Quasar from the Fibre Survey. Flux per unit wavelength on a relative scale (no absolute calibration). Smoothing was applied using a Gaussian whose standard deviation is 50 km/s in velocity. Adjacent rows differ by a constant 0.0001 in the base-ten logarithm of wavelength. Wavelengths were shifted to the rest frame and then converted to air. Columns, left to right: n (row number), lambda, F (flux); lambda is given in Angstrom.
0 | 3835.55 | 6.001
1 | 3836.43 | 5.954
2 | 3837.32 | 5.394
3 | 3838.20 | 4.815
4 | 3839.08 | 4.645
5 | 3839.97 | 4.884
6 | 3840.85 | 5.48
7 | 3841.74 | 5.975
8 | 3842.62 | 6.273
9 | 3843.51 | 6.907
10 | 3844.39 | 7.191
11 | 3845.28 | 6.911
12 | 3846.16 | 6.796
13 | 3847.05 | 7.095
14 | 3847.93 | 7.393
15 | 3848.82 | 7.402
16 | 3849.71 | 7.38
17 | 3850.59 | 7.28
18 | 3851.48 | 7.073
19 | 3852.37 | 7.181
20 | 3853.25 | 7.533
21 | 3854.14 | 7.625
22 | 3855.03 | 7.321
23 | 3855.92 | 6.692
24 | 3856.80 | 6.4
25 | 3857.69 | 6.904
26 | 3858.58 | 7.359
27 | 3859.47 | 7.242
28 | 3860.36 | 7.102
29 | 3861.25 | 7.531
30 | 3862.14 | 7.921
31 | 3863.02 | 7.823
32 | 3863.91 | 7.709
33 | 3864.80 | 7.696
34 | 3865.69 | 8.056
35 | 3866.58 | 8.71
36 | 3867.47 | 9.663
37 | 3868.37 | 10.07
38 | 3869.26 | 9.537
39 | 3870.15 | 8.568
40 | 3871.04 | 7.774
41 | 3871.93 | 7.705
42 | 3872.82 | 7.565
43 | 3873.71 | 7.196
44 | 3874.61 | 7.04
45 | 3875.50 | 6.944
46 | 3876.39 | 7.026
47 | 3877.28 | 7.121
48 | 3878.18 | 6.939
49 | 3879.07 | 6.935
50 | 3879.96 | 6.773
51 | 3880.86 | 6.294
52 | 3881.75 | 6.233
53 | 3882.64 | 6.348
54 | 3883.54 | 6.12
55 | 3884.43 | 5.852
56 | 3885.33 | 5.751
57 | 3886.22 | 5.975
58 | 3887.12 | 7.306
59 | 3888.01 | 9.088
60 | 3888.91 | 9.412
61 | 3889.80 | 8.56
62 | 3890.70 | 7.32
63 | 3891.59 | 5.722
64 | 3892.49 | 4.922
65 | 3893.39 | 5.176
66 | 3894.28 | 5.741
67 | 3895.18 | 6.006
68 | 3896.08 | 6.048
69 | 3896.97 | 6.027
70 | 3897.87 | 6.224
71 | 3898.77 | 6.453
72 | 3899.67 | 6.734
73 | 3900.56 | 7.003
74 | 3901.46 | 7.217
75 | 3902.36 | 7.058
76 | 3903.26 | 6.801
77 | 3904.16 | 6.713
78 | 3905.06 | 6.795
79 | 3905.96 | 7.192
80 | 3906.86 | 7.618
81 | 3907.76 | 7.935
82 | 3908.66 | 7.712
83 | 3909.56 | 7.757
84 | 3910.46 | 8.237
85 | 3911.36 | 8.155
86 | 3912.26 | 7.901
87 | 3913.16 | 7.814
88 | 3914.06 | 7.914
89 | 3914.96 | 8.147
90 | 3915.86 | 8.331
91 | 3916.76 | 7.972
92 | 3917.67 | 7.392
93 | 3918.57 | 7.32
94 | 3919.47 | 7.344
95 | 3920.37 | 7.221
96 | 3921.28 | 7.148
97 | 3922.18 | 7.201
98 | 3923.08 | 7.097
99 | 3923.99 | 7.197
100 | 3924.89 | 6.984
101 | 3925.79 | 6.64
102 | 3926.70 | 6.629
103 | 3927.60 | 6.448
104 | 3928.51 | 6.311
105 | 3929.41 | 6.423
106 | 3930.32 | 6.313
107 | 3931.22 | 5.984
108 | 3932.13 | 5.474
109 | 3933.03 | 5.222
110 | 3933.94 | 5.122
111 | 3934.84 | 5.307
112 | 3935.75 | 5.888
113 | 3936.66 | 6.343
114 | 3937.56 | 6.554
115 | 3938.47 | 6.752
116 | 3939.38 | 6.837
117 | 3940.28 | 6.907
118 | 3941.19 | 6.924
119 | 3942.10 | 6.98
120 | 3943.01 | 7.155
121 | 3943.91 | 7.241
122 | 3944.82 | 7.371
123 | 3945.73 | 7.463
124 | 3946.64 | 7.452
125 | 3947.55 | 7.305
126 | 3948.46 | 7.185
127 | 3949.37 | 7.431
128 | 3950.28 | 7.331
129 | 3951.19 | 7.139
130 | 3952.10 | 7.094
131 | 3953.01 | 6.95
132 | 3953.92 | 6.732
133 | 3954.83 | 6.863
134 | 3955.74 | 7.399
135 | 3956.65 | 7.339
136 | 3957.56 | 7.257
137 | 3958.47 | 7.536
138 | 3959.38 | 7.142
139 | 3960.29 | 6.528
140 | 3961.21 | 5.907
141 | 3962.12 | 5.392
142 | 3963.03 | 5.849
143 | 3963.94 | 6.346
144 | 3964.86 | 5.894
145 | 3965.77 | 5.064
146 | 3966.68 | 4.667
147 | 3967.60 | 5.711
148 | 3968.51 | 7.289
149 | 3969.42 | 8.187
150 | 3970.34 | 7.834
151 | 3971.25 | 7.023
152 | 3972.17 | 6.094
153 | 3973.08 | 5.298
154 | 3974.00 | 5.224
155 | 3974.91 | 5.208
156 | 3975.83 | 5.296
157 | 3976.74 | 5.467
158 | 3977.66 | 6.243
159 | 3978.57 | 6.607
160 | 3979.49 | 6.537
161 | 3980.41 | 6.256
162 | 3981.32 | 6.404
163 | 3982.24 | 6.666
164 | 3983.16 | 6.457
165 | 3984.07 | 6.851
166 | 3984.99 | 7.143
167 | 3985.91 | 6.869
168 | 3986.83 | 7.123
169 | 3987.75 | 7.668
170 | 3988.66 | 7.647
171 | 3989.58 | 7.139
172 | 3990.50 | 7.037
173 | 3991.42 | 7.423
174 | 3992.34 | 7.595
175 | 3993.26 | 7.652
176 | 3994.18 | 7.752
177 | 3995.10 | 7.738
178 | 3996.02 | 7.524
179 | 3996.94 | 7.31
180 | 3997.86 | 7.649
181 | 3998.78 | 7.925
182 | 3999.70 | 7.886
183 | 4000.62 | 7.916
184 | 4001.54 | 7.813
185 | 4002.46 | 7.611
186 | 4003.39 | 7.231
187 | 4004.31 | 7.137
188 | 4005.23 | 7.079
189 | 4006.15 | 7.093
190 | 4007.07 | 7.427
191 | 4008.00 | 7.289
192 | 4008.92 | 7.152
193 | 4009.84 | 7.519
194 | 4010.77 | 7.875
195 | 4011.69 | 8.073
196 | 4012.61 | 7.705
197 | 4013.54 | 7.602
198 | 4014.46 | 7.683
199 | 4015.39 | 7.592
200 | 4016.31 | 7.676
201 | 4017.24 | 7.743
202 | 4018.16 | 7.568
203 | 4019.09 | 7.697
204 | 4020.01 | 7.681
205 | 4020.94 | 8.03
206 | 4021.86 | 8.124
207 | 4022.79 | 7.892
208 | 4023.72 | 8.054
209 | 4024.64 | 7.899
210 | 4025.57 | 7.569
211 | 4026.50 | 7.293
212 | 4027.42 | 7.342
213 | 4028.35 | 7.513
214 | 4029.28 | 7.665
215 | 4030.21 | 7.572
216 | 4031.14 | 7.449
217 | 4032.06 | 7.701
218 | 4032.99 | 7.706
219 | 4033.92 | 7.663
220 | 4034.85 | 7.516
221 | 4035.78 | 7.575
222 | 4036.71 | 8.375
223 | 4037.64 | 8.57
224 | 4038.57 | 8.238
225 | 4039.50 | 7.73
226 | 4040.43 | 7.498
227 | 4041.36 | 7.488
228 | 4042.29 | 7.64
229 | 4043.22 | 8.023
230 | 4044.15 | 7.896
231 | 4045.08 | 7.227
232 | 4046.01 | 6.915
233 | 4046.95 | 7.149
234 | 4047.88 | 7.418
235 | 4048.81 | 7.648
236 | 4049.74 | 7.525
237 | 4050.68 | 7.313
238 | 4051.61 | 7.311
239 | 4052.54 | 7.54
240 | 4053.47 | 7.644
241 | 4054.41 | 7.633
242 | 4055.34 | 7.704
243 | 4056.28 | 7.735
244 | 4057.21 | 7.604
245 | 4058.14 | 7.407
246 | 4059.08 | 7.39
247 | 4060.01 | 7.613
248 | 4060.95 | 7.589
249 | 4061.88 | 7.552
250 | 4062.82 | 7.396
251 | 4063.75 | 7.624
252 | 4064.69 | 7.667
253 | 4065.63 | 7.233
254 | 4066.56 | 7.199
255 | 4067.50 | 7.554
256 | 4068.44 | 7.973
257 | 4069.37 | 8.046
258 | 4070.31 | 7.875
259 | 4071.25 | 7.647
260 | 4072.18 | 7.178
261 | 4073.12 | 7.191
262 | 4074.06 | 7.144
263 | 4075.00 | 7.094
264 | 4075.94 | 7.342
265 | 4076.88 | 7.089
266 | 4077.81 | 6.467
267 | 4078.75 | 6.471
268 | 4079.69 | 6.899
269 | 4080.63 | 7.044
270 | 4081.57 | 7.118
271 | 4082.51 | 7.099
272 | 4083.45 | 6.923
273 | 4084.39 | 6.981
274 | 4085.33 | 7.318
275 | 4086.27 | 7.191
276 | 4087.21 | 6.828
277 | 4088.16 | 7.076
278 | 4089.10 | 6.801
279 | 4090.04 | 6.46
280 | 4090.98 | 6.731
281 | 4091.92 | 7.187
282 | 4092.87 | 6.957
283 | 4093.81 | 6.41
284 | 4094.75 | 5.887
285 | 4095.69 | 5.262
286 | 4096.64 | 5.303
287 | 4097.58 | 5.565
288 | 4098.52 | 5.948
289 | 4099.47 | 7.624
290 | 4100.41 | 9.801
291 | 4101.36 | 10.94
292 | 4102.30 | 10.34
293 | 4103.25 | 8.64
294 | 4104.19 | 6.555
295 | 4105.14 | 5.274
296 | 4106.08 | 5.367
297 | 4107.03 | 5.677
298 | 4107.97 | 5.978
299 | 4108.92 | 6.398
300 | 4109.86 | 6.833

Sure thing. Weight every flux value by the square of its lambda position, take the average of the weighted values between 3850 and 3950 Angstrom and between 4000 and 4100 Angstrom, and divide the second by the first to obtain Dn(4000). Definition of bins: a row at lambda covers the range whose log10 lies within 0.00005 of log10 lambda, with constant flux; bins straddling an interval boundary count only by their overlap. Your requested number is 1.1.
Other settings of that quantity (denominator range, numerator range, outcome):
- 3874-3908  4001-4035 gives 1.20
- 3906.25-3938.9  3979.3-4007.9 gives 1.08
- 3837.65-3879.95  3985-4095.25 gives 1.13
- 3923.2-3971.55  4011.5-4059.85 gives 1.20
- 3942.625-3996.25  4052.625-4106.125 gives 1.13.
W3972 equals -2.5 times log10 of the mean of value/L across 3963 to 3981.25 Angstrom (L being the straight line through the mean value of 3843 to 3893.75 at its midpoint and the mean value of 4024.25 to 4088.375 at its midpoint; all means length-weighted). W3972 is 0.20 mag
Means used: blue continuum 7.28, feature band 6.12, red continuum 7.46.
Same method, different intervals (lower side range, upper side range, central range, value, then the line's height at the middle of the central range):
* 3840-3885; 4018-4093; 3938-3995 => 0.09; 7.36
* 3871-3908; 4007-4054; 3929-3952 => 0.07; 7.11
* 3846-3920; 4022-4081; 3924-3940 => 0.18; 7.35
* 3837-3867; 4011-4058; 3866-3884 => -0.07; 7.03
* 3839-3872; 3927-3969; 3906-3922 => -0.13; 6.86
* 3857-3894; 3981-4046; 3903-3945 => 0.06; 7.41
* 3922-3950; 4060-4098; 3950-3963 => -0.03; 6.7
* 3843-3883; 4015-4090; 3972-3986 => 0.21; 7.46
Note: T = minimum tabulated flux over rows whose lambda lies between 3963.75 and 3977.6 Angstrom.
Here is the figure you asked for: 4.667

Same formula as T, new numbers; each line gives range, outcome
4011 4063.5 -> 6.915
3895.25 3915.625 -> 6.027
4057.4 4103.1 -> 5.262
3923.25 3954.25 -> 5.122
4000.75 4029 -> 7.079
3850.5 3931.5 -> 4.922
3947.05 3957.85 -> 6.732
